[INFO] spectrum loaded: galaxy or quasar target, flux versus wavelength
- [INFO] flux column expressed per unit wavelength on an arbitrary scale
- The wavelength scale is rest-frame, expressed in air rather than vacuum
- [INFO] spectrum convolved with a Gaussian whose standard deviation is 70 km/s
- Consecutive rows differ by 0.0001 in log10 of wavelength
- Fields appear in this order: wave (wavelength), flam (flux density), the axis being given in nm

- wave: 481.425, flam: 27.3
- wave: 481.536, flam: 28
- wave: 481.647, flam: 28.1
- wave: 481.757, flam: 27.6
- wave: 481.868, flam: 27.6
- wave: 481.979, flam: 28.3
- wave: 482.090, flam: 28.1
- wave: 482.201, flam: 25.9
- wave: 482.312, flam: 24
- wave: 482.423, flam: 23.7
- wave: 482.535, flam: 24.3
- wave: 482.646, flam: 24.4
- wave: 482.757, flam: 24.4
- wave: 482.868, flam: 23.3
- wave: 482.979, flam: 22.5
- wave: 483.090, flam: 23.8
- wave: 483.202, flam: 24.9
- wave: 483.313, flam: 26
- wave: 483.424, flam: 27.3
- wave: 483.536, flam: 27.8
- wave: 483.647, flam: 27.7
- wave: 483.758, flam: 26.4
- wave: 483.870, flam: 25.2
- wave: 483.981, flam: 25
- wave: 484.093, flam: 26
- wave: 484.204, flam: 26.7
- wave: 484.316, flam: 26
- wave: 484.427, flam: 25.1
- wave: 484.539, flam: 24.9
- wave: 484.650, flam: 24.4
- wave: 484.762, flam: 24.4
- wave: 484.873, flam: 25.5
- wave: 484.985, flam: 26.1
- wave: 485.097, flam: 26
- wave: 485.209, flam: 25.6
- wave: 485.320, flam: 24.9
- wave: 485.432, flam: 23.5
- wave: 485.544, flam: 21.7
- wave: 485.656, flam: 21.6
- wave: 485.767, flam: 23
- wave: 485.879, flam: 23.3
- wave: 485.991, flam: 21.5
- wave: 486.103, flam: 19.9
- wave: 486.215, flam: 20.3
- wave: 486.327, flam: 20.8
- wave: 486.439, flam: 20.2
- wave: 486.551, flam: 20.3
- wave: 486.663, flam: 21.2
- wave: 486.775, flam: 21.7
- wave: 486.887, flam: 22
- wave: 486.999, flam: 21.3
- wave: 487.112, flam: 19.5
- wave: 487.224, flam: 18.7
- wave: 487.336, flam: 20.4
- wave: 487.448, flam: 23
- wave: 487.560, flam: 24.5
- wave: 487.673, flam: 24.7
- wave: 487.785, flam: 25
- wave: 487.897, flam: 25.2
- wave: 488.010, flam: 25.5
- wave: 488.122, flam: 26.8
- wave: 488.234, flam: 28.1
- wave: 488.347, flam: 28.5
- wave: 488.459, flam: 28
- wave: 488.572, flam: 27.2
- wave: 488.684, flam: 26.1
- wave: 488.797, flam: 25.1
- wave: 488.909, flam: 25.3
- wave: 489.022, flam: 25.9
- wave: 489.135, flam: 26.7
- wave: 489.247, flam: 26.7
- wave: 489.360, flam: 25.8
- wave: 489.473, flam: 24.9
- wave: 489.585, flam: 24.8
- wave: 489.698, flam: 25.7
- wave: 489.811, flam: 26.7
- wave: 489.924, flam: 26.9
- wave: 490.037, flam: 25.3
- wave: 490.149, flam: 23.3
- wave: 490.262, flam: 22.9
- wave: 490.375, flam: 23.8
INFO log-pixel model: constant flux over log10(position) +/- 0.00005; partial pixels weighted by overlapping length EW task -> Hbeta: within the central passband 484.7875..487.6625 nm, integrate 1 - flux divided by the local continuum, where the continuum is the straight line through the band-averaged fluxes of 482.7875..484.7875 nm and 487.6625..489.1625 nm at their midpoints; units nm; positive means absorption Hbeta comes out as 0.396 nm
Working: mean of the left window 25.4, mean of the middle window 22.3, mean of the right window 26.3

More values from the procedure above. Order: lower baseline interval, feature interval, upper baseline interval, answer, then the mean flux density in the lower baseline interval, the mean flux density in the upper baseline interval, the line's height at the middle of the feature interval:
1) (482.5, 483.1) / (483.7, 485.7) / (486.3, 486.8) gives -0.241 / 23.8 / 20.8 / 22.3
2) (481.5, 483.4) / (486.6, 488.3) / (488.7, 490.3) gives 0.154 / 25.6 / 25.5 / 25.5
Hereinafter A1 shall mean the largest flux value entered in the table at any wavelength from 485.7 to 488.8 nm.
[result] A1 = 28.5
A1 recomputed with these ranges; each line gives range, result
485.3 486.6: 24.9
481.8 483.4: 28.3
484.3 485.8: 26.1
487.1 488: 25.2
